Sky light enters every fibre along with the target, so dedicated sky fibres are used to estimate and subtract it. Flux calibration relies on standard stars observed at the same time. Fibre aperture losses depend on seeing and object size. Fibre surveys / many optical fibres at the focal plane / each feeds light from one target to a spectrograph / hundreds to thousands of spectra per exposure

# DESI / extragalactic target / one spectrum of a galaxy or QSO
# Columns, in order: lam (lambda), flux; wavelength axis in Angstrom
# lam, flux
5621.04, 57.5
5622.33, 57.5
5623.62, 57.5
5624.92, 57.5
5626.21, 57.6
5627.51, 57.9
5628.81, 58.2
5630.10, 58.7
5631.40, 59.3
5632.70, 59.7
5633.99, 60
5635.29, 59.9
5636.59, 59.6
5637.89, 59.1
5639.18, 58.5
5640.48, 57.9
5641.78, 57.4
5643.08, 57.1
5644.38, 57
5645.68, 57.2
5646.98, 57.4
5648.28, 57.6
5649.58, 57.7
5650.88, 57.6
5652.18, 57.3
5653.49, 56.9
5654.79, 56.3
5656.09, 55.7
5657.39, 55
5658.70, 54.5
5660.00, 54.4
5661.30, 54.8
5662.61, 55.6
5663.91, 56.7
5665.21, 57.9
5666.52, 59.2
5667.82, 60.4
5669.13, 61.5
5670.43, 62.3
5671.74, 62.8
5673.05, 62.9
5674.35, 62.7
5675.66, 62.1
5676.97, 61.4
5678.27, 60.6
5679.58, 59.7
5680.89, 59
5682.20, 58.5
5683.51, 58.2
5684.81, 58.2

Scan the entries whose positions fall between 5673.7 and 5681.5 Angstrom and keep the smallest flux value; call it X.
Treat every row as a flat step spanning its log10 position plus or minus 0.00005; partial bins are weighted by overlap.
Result 59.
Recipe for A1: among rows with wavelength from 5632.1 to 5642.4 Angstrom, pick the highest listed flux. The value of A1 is 60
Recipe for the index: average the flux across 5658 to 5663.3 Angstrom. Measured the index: 54.8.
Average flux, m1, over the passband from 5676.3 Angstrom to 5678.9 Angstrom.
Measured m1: 61.1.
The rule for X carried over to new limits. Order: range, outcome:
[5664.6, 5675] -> 57.9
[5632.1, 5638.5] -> 59.1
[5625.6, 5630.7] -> 57.6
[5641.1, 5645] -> 57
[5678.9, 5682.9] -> 58.5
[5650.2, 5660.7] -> 54.4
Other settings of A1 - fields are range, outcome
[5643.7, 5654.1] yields 57.7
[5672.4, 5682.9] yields 62.9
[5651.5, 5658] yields 57.3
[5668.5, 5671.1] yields 62.3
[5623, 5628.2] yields 57.9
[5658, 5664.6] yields 56.7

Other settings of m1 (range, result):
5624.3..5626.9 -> 57.6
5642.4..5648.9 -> 57.3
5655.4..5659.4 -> 55.1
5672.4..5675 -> 63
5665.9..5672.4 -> 61.2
